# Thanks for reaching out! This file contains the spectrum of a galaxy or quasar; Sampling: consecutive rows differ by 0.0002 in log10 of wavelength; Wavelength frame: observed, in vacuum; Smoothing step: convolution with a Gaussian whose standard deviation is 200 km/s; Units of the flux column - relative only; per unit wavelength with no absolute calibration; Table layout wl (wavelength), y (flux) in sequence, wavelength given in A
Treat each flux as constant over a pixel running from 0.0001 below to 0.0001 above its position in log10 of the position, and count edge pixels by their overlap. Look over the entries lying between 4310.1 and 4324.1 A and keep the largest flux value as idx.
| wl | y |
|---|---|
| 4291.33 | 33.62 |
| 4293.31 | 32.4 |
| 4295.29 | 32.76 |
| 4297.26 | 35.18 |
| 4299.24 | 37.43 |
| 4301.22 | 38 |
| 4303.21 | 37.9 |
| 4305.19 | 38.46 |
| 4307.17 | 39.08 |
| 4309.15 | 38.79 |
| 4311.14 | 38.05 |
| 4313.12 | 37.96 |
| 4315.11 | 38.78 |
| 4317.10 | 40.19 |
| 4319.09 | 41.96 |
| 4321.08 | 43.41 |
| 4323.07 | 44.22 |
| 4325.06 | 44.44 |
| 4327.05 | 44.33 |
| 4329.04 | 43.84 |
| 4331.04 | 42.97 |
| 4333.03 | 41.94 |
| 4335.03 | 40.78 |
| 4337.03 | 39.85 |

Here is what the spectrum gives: 44.22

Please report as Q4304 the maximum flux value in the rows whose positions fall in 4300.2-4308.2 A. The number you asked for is 39.08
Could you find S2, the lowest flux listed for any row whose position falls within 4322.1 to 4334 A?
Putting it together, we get 41.94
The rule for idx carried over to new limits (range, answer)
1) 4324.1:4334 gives 44.44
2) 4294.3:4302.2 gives 38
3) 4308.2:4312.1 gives 38.79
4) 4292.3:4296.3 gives 32.76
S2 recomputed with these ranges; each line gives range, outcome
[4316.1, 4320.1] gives 40.19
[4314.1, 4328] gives 38.78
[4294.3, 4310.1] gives 32.76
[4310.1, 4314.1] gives 37.96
